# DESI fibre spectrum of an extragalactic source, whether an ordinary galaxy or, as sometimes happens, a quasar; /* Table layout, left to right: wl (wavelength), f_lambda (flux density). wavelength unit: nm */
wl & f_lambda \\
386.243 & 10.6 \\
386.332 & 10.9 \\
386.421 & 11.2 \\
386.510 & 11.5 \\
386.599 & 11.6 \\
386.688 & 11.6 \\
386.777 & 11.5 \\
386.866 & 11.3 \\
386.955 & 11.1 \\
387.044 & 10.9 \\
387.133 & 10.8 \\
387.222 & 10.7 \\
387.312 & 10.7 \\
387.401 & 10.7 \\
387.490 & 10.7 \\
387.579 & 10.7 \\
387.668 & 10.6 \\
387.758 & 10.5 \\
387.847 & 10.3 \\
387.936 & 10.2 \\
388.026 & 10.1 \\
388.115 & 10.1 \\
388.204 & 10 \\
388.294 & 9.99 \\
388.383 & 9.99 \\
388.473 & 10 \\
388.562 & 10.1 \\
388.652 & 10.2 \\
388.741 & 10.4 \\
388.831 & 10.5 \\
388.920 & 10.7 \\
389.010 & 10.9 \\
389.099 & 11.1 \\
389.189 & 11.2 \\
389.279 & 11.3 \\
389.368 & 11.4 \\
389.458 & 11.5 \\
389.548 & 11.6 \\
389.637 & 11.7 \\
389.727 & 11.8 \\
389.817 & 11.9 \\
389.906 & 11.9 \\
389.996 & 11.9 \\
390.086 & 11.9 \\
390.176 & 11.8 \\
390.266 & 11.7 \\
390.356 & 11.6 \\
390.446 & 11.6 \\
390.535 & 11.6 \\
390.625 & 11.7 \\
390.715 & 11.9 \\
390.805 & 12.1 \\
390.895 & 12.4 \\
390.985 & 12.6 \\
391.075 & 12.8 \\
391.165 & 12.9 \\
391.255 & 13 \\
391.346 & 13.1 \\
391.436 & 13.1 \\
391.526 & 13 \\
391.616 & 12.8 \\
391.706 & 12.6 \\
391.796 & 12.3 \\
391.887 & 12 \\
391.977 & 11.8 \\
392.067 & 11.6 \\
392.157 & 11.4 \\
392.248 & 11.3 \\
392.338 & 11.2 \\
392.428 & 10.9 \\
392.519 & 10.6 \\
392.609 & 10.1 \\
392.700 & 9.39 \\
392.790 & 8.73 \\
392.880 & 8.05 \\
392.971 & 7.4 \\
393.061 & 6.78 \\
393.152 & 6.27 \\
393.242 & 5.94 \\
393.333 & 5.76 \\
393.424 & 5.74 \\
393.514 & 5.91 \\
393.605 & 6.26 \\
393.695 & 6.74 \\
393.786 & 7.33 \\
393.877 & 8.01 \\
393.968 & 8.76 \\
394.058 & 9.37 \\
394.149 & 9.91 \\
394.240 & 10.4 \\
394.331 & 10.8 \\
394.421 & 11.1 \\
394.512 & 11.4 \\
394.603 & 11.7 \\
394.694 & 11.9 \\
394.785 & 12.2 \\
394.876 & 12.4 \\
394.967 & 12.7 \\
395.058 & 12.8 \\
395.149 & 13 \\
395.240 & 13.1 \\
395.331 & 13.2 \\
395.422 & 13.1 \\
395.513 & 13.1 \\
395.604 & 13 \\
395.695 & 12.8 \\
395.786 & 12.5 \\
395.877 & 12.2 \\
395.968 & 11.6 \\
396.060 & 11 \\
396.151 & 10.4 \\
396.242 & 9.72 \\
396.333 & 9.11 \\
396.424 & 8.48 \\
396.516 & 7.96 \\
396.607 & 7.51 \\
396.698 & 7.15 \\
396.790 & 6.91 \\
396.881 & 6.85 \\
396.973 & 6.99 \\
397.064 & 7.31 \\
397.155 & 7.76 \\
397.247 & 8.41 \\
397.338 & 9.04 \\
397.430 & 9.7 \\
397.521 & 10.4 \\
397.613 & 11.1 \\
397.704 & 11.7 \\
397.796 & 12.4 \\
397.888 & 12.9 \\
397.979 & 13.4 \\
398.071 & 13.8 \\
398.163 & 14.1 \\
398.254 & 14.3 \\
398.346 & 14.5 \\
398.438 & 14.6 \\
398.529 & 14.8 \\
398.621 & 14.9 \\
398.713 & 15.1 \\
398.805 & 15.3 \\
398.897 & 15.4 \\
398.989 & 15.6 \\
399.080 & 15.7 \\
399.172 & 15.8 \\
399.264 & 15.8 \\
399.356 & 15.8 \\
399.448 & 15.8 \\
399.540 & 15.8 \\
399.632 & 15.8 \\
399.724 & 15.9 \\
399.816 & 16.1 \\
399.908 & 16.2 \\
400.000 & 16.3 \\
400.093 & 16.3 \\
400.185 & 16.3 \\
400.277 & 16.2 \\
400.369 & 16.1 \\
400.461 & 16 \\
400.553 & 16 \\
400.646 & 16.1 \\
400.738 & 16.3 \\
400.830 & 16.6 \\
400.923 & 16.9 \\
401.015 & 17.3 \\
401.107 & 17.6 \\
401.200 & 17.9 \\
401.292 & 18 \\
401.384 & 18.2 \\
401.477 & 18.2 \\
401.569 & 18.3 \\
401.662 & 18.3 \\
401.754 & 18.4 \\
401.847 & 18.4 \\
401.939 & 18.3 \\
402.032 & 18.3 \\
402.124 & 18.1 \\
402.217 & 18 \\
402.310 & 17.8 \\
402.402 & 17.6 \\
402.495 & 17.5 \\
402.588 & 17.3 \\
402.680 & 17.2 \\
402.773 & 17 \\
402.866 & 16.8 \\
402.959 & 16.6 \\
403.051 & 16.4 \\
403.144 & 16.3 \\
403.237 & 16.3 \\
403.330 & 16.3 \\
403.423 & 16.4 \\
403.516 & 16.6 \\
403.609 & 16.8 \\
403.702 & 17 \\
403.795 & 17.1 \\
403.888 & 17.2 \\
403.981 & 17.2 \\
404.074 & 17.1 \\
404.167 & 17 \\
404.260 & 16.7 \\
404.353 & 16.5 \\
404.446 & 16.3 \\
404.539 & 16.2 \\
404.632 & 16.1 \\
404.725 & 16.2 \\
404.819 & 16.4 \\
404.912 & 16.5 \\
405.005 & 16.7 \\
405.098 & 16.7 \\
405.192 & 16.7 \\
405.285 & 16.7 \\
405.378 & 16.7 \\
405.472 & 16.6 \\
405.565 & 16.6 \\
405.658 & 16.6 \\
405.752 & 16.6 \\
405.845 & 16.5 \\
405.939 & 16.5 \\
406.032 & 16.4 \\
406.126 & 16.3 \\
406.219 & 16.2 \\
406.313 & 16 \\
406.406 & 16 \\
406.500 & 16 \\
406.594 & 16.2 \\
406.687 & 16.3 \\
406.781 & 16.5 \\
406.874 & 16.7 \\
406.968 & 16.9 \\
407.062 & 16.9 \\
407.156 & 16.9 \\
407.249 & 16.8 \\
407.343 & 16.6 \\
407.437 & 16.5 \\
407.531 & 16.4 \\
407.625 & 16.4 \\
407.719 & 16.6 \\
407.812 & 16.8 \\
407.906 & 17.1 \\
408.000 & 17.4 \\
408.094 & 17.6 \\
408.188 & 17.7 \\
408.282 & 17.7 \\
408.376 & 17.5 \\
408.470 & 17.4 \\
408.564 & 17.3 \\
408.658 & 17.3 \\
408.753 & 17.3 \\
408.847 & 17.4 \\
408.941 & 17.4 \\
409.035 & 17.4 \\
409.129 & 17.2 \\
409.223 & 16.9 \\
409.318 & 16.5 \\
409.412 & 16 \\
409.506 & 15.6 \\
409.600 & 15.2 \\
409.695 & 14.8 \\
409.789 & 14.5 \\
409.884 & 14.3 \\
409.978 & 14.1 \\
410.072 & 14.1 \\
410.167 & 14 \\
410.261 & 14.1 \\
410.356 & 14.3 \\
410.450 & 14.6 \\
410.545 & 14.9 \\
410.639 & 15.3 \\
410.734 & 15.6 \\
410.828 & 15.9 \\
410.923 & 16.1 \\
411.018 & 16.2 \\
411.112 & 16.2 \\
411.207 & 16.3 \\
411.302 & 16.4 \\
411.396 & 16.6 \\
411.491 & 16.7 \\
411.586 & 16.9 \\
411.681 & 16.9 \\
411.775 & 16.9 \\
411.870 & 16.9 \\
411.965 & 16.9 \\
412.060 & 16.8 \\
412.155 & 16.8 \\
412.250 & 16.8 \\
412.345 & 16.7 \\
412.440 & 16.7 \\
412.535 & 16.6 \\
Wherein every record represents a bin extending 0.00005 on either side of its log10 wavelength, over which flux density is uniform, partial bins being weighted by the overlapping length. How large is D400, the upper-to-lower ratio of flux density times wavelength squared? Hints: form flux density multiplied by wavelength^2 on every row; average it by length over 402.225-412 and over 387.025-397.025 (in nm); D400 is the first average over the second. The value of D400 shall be 1.7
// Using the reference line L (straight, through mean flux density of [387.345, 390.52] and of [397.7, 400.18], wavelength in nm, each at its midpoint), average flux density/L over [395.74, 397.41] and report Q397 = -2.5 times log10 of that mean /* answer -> 0.49 mag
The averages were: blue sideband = 10.9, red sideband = 15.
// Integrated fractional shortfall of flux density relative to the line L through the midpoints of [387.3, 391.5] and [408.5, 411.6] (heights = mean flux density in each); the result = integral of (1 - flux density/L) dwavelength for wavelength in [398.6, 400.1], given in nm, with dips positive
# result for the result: -0.25 nm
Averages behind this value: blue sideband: 11.3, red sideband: 15.9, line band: 15.7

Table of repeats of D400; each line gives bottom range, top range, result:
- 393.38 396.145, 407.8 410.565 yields 1.60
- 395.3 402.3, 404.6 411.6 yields 1.22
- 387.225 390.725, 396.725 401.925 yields 1.40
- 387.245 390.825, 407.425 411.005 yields 1.62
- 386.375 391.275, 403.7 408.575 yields 1.63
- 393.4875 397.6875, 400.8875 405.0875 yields 1.77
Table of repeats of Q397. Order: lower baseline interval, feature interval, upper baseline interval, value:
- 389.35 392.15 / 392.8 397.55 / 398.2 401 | 0.41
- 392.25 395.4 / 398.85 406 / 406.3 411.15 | -0.25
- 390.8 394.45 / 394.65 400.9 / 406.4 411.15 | -0.08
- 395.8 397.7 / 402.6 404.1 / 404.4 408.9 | -0.18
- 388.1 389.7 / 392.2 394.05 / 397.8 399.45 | 0.47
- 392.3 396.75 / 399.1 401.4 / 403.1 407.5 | -0.22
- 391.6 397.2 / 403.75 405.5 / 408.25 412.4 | -0.20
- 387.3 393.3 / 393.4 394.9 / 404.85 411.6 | 0.27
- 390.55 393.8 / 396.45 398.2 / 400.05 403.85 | 0.39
